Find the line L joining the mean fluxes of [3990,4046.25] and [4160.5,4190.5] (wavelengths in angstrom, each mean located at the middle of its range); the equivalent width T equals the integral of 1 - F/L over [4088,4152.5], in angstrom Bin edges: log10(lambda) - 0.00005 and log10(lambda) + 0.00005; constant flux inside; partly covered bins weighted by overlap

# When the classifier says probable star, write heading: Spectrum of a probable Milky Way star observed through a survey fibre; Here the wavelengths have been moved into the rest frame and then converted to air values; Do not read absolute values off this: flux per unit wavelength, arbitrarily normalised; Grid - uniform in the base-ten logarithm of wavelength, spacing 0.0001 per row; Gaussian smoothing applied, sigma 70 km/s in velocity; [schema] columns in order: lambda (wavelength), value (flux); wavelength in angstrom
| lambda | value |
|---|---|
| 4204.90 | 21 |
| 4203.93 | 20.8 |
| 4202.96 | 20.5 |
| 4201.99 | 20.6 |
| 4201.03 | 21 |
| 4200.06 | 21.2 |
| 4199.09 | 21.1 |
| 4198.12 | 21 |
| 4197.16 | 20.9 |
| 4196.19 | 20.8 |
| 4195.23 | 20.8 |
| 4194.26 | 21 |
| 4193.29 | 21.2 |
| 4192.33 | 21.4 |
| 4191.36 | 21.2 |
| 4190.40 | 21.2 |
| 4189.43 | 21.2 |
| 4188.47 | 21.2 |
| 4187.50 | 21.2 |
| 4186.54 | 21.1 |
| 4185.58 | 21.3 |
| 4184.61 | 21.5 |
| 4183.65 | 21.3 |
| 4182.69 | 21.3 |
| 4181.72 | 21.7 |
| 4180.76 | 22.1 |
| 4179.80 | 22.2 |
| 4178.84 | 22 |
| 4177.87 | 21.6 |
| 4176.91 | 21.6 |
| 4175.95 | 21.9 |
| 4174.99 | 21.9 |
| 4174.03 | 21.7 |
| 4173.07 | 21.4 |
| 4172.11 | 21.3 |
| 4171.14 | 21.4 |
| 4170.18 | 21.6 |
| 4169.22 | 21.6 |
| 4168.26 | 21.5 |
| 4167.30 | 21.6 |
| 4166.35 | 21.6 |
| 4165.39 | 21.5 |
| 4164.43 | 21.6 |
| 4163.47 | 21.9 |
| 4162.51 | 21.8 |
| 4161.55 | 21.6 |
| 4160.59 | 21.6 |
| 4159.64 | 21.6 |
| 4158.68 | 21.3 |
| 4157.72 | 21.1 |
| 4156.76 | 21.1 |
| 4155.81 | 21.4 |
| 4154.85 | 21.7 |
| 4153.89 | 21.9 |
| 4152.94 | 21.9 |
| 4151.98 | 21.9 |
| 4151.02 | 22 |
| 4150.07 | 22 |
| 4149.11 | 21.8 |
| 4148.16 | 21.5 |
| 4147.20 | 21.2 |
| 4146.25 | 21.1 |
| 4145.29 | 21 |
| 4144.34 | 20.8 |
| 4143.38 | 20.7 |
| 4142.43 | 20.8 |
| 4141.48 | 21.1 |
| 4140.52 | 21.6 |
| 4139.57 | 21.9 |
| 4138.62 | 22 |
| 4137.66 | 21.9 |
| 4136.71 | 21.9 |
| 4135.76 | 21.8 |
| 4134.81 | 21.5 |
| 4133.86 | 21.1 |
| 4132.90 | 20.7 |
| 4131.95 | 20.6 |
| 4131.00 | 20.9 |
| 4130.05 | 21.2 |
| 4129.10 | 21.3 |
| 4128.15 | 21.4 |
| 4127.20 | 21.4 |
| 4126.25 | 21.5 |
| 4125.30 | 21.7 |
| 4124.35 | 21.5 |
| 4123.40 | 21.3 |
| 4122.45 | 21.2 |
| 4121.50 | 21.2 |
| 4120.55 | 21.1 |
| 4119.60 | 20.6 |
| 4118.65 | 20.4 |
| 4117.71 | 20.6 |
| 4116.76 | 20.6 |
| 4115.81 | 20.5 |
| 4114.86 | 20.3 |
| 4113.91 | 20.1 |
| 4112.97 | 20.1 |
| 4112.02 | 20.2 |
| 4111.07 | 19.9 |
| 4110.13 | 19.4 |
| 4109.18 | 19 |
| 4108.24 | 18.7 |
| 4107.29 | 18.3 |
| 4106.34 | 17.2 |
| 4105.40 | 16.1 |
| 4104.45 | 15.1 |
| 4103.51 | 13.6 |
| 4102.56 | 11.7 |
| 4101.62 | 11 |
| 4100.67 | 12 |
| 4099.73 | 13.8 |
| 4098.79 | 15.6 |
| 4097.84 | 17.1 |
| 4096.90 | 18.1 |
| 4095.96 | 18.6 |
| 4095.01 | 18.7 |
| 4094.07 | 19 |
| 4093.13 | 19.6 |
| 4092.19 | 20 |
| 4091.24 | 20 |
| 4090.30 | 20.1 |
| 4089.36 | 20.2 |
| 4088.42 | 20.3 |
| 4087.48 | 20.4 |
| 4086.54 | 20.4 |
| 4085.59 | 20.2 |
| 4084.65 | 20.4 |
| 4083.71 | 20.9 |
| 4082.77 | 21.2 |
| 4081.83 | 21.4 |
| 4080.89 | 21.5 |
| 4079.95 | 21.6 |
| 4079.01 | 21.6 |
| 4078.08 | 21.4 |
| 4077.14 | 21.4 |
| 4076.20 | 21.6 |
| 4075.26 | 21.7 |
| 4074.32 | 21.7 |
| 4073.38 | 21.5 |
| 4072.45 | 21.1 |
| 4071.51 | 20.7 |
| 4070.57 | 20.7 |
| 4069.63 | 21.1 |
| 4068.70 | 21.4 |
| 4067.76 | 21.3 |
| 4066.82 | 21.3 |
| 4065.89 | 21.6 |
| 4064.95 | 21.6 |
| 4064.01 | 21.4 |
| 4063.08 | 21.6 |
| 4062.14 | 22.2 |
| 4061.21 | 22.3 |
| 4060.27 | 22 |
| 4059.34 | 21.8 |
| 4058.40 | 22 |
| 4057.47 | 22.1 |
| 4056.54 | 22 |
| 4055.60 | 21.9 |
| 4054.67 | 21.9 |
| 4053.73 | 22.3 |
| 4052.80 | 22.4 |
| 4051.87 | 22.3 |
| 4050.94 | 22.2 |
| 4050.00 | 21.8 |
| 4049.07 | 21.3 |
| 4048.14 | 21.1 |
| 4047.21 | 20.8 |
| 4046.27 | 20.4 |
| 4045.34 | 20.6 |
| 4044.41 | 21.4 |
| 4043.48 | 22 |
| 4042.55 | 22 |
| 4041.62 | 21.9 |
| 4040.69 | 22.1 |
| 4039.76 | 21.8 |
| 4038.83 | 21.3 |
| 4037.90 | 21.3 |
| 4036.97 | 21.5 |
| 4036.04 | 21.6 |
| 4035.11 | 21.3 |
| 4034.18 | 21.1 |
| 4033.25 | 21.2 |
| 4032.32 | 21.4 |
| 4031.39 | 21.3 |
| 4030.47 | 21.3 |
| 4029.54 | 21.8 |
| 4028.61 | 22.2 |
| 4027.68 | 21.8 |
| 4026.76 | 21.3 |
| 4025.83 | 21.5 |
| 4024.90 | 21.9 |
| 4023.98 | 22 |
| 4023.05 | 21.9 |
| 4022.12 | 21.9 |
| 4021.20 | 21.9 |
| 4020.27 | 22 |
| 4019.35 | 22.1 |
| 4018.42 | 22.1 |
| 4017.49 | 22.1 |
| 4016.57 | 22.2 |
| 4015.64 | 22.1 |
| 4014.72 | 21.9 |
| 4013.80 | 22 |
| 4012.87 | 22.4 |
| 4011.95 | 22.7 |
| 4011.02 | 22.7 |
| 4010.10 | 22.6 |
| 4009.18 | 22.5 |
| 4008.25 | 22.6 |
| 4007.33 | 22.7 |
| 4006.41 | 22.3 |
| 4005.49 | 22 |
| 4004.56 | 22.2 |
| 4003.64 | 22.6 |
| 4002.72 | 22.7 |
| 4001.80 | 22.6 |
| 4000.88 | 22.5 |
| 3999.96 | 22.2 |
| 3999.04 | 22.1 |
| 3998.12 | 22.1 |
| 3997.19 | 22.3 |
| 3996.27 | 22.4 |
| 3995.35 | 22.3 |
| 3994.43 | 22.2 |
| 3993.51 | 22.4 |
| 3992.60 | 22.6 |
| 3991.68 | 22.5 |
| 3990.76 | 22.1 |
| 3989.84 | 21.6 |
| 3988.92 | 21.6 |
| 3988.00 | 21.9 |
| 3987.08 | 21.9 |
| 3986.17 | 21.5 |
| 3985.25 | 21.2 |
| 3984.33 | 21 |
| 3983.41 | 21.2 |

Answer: 5.8 angstrom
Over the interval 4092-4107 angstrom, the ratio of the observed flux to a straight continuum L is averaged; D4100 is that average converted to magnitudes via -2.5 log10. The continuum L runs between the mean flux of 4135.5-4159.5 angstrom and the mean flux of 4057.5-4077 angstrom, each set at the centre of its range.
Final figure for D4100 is 0.32 mag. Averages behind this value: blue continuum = 21.5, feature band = 16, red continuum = 21.5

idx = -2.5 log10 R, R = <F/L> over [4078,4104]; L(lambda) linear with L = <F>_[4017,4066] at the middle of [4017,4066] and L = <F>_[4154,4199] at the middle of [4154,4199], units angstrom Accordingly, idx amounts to 0.17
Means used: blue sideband 21.7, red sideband 21.4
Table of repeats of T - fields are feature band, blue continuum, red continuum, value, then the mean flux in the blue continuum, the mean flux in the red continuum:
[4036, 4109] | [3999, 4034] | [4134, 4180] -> 5.59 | 22.1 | 21.6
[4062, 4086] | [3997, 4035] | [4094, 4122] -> -2.27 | 22.1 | 17.9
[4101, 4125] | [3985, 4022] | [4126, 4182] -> 3.24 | 22.2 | 21.5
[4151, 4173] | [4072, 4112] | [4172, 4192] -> -0.67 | 18.9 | 21.5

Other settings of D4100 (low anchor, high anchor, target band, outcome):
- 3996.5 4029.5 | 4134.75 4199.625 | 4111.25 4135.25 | 0.04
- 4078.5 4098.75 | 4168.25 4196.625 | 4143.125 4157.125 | -0.03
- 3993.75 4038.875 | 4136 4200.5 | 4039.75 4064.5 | 0.01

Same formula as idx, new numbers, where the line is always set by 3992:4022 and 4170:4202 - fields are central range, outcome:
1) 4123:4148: 0.016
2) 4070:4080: 0.030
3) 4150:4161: -0.005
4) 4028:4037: 0.036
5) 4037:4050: 0.035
